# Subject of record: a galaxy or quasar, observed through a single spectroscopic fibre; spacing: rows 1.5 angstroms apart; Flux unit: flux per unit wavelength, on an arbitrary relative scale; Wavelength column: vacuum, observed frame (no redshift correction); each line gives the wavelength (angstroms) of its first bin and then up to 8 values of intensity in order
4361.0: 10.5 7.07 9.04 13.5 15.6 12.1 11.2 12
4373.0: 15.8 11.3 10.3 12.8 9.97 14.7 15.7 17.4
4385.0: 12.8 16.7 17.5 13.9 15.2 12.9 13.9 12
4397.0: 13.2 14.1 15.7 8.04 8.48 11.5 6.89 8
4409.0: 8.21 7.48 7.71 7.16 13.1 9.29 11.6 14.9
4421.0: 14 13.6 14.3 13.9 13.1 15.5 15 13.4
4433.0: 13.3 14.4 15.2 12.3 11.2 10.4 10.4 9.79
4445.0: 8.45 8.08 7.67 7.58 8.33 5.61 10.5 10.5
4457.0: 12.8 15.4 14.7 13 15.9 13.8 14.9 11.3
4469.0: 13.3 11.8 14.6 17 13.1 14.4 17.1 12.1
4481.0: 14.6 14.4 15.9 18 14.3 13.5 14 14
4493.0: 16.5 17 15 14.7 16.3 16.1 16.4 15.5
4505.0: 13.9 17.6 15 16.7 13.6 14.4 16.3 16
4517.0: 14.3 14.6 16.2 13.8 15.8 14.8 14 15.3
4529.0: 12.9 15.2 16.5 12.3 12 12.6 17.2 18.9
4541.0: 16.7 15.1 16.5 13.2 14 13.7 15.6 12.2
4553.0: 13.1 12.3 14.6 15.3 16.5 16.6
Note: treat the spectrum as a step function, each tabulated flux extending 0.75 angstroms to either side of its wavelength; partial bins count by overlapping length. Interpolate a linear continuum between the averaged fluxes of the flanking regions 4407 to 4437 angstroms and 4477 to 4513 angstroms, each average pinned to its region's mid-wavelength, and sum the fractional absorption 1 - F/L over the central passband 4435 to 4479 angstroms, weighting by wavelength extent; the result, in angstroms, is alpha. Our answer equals 5.4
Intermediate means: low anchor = 12.2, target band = 12.1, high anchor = 15.3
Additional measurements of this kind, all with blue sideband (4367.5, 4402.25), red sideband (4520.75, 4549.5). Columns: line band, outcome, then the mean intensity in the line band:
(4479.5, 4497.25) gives -0.9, 15.1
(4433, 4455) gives 6.1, 10.1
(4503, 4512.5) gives -0.5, 15.3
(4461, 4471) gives 0.5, 13.5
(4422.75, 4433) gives -0.2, 14.1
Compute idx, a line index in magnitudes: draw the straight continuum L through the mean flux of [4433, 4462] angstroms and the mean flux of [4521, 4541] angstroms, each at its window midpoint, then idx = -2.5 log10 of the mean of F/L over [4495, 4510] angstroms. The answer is -0.17 mag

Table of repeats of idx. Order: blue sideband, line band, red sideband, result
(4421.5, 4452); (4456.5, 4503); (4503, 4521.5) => -0.07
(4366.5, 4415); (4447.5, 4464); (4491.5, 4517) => 0.26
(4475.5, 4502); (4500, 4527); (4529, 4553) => -0.02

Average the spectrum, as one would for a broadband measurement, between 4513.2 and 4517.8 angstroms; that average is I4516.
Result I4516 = 15.5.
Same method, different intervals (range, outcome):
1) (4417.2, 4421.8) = 13.5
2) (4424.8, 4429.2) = 14.2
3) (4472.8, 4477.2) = 14.8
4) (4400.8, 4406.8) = 8.73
